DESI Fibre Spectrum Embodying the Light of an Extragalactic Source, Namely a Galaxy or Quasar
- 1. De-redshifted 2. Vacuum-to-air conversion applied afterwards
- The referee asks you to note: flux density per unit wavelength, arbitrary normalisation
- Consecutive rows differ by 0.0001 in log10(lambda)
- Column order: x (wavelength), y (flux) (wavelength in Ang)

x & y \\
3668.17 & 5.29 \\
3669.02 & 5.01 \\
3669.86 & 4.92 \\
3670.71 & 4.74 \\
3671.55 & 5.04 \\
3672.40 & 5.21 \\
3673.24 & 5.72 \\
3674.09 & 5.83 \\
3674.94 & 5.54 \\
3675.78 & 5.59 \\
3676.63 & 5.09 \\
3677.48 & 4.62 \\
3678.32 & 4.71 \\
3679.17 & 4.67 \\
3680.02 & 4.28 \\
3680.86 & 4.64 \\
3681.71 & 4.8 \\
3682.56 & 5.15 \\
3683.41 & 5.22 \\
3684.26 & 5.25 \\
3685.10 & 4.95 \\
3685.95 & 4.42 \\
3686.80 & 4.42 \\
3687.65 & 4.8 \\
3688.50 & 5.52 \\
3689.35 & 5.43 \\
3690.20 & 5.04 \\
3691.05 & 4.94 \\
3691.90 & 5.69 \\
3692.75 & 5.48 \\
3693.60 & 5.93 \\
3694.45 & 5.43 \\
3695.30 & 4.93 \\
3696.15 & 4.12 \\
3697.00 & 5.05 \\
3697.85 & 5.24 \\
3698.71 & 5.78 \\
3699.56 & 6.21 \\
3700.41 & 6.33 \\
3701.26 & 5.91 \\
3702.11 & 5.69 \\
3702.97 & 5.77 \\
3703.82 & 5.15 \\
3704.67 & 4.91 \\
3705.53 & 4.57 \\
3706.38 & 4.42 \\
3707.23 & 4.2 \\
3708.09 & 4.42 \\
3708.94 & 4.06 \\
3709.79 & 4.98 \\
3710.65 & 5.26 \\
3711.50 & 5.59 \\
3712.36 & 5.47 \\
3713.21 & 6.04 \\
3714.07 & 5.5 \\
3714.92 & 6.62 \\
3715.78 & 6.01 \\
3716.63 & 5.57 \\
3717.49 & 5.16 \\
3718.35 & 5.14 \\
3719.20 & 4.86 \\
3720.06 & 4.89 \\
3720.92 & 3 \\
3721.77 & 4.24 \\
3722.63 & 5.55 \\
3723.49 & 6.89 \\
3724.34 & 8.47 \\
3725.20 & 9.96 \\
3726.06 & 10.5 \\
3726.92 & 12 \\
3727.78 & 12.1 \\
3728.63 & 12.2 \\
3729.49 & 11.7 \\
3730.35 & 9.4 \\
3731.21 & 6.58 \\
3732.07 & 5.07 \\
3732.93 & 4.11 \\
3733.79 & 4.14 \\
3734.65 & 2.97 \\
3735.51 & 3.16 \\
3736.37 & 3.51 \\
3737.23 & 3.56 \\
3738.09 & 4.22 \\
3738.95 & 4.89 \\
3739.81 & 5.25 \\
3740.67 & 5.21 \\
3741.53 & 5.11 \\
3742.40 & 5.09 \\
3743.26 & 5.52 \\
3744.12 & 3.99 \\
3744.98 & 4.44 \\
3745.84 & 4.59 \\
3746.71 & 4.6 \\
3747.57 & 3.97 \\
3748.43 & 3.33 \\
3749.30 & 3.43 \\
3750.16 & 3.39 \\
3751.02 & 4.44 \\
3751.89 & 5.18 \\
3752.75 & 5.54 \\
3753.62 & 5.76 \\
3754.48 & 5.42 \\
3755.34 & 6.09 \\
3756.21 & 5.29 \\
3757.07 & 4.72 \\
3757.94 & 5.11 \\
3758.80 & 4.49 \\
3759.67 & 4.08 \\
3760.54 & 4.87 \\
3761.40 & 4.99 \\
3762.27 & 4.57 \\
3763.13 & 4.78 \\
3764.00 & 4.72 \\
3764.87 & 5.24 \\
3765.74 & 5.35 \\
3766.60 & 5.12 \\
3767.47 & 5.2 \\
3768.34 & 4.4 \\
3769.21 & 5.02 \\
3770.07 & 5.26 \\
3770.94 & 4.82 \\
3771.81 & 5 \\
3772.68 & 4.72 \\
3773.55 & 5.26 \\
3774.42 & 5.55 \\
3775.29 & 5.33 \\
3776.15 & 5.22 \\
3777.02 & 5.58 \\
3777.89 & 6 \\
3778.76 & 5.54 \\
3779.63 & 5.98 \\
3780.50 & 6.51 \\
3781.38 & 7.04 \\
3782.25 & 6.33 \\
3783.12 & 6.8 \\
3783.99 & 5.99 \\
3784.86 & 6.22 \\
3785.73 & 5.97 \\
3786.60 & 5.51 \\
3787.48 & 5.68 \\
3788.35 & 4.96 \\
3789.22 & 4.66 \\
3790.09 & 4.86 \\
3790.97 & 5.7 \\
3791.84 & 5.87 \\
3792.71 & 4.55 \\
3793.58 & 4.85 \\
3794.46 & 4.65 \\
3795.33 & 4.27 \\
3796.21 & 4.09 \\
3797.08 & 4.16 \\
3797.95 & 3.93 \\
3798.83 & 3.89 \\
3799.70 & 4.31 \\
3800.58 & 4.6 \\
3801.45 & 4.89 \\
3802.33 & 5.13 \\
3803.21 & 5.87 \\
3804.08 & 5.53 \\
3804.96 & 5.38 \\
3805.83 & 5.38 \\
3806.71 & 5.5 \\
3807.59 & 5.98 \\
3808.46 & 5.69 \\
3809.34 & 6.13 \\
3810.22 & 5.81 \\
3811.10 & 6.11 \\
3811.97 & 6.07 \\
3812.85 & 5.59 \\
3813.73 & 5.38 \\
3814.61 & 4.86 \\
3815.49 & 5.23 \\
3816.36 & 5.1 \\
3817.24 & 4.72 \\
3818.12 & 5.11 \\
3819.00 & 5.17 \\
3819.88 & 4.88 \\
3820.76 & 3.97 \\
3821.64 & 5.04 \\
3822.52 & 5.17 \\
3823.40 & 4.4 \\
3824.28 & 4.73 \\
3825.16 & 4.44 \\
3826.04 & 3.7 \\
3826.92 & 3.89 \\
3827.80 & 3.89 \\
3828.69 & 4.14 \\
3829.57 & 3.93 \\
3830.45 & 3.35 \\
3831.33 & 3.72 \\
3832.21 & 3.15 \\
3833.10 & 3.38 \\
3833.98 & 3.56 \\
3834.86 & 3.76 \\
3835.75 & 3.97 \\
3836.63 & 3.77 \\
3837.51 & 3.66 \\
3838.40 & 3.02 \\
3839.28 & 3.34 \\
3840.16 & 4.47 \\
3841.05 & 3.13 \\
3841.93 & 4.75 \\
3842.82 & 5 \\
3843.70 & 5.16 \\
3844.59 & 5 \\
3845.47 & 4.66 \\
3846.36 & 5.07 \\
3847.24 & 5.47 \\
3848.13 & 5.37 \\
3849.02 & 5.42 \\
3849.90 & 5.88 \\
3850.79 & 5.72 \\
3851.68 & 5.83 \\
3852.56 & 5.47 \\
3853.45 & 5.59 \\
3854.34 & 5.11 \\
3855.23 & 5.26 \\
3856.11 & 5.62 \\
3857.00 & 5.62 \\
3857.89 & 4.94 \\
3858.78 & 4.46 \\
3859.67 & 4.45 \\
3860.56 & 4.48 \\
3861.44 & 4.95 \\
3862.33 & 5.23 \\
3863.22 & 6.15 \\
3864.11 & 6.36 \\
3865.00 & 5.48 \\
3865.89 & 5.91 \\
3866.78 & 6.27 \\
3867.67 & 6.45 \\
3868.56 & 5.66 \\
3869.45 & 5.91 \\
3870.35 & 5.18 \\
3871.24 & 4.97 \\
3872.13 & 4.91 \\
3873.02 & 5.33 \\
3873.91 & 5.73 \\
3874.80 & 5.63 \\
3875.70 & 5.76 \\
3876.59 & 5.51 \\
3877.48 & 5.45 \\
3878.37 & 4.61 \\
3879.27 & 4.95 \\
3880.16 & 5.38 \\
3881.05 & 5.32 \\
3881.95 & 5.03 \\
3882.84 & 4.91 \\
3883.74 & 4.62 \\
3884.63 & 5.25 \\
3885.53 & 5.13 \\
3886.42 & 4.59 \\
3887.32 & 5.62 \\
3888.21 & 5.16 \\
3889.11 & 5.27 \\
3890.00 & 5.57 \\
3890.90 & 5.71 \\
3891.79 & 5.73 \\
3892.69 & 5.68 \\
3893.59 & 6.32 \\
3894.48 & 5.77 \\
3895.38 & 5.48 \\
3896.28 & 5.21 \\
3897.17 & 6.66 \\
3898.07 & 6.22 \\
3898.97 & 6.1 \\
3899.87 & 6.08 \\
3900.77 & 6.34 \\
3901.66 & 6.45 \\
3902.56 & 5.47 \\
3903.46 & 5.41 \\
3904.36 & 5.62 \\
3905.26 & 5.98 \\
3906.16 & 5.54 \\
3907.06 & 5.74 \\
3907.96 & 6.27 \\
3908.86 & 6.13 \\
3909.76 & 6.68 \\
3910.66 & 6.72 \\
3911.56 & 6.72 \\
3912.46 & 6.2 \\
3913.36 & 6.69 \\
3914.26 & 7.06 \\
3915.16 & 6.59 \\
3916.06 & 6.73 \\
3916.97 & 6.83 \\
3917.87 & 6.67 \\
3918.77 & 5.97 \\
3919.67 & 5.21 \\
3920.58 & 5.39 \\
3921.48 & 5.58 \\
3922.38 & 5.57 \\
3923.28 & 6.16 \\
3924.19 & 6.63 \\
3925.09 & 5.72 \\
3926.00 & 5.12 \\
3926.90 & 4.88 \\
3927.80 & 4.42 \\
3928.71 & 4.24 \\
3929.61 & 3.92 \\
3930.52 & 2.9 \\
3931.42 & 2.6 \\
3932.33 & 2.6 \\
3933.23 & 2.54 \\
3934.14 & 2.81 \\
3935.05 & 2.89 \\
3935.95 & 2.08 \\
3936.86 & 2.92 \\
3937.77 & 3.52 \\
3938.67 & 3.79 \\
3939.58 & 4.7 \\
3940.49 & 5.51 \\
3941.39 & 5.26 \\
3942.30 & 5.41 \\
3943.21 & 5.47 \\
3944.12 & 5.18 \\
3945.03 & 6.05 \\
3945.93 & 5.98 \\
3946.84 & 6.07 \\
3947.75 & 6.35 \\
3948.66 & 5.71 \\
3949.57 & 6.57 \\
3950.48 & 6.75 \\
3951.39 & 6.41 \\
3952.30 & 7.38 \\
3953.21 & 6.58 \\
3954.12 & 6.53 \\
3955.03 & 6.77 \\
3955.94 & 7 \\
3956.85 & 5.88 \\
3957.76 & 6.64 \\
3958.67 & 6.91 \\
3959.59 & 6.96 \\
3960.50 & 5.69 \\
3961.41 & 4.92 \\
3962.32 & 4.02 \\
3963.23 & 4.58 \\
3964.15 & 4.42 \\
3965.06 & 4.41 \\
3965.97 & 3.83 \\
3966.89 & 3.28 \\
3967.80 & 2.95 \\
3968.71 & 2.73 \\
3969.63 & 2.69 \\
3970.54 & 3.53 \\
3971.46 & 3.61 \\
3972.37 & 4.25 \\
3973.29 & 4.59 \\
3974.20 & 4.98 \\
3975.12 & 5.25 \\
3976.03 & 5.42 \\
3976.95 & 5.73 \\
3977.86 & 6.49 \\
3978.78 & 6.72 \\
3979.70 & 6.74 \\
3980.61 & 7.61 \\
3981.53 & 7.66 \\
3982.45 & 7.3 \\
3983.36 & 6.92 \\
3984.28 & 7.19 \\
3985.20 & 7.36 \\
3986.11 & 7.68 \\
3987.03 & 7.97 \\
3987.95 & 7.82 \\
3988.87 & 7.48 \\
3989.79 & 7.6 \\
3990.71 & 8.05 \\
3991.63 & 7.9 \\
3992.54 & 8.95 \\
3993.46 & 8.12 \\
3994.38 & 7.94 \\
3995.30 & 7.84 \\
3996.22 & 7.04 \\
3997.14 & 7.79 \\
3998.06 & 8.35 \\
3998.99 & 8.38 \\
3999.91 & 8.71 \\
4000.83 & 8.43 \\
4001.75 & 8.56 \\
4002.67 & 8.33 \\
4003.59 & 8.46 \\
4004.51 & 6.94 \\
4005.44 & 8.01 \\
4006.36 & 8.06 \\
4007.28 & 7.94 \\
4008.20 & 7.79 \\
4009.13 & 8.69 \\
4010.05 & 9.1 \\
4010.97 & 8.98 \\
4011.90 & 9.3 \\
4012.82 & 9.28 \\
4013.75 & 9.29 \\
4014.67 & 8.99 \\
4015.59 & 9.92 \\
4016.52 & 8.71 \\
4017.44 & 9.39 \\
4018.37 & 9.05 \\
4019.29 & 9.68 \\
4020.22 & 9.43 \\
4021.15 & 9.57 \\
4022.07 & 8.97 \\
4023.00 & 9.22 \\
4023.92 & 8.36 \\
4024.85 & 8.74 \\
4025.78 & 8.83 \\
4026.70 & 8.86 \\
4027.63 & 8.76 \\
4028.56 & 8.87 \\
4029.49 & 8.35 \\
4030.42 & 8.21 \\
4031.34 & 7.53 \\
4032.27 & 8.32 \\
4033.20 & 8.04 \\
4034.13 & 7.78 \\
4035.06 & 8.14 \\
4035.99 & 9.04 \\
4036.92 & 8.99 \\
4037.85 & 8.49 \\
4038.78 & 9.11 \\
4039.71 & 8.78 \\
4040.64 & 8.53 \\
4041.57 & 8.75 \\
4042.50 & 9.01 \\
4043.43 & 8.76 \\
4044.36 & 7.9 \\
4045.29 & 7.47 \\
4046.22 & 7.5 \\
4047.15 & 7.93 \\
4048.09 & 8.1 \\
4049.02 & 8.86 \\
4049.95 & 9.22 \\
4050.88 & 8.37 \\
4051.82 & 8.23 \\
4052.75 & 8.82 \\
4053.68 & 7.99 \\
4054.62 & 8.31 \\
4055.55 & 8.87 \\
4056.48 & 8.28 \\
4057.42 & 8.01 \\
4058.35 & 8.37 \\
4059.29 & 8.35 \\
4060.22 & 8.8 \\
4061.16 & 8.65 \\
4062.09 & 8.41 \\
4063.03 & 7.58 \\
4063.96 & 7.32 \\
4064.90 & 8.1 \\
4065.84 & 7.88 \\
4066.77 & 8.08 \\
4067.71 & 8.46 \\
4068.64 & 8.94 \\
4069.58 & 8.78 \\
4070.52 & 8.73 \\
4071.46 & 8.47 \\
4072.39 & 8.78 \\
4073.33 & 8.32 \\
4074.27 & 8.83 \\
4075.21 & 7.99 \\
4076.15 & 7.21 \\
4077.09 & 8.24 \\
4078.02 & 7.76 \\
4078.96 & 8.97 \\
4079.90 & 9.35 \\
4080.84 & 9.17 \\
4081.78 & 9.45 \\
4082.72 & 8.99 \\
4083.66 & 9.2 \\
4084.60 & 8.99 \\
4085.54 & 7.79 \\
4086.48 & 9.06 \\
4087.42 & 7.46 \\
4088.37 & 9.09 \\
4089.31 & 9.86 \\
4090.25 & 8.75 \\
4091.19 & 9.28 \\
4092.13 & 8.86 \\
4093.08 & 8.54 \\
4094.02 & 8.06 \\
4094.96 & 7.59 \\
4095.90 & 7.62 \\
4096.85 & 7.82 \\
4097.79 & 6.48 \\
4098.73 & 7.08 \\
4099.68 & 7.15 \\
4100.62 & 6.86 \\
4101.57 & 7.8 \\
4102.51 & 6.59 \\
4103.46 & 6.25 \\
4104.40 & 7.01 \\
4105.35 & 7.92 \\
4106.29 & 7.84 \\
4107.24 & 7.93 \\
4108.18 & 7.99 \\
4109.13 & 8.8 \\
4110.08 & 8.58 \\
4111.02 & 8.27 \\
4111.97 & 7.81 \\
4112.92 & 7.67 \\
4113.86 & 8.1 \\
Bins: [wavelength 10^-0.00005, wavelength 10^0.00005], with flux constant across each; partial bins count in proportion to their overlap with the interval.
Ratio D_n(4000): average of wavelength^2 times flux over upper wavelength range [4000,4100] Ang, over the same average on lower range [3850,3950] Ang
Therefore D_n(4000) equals 1.70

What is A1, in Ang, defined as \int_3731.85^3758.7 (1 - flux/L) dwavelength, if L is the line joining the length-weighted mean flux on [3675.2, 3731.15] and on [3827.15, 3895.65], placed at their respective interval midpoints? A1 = 5.14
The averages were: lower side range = 5.85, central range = 4.55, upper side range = 5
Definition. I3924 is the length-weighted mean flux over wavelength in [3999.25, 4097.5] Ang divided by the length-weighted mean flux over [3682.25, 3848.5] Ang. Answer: 1.6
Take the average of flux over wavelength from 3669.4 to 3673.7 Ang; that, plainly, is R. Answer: 5.13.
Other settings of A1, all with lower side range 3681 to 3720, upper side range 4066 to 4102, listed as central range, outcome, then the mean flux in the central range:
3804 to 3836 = 7.5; 4.74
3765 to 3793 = 1.7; 5.5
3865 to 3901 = 6.4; 5.53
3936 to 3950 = 4.0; 5.14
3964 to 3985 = 6.4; 5.18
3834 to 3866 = 7.7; 4.9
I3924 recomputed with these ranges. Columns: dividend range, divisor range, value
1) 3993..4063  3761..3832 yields 1.67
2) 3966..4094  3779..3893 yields 1.58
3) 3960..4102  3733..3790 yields 1.57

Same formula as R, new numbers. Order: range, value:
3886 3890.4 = 5.24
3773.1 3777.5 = 5.4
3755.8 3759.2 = 4.91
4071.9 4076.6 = 8.23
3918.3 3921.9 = 5.54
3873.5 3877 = 5.65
